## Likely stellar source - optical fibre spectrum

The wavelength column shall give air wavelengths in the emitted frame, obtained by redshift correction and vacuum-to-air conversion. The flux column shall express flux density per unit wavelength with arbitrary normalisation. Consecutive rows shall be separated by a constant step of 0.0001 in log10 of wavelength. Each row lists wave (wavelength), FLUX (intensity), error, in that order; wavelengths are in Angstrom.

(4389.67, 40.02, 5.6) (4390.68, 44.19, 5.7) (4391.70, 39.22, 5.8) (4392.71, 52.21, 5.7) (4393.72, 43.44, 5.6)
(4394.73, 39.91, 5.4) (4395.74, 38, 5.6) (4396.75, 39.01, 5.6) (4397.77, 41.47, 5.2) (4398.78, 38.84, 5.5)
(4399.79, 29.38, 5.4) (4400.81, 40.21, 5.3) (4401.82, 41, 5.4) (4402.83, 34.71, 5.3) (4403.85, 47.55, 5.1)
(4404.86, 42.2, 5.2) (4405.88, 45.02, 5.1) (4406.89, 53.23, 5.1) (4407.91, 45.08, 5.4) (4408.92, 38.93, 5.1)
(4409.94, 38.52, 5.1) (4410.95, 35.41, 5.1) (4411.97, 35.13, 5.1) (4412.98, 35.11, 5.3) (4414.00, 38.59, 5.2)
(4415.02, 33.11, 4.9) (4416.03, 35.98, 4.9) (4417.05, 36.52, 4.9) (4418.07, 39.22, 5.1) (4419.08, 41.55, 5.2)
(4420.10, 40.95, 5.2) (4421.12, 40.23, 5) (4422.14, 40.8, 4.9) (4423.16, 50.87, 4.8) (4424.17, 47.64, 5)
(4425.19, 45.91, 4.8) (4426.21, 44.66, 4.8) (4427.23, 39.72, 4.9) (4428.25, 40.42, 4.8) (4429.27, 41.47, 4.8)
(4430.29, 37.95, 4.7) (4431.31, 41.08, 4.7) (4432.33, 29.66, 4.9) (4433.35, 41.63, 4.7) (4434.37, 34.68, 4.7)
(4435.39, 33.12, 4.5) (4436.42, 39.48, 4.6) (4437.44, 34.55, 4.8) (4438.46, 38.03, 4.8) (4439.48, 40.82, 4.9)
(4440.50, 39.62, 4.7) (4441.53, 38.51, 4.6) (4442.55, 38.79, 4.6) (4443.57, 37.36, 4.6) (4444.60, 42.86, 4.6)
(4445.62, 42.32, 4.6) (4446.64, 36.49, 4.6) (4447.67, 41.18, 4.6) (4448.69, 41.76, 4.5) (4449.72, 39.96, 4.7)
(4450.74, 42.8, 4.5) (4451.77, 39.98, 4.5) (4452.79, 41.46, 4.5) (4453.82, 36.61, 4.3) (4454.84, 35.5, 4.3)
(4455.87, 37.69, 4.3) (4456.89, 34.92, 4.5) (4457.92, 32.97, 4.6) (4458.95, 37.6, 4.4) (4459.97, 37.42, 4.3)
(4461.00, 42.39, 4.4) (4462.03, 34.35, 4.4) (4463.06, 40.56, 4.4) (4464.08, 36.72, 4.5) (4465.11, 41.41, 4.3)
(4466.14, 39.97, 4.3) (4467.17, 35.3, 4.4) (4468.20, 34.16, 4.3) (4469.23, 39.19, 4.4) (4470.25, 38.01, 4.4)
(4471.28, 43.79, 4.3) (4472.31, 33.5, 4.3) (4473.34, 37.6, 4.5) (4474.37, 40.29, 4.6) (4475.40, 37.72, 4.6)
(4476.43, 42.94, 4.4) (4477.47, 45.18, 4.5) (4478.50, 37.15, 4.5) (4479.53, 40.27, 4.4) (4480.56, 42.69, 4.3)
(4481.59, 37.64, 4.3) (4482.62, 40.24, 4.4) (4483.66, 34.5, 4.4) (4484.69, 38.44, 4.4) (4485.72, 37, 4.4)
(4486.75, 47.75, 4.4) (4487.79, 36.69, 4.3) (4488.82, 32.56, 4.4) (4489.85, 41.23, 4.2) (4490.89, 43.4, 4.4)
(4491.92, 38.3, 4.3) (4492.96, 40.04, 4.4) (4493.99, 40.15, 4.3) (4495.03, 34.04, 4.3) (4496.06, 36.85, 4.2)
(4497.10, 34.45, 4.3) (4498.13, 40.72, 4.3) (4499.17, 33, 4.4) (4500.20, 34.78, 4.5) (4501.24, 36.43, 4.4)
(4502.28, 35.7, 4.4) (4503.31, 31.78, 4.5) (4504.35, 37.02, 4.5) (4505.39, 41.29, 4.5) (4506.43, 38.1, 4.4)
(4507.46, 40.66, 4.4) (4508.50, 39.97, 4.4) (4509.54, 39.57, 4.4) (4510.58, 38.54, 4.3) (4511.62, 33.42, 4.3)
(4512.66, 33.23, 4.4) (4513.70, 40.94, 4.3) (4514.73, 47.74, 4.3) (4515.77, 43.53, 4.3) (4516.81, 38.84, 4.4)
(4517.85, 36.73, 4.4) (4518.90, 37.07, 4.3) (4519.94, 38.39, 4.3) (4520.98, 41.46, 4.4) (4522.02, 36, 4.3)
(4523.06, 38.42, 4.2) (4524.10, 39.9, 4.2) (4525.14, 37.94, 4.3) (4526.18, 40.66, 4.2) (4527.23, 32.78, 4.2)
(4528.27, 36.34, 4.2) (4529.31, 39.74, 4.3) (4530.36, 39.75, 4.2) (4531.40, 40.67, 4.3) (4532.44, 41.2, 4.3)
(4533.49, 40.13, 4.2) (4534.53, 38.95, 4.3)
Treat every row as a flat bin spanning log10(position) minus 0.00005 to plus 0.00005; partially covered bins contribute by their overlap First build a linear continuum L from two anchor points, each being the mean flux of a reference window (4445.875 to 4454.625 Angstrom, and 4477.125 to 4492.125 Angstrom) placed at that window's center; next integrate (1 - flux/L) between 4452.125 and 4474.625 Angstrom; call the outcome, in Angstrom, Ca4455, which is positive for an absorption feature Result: 1.14 Angstrom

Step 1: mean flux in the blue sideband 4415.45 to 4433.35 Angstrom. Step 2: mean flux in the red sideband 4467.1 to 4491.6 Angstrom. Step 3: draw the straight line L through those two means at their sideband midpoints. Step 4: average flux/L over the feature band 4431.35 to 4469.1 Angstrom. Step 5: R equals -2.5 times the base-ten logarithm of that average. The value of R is 0.05 mag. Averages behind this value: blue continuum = 40.9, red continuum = 39.1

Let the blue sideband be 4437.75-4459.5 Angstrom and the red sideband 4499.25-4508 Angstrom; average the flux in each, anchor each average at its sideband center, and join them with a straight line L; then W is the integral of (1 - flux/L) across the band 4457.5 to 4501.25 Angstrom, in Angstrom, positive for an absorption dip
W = -0.8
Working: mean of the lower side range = 38.9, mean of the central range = 38.4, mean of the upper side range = 36.8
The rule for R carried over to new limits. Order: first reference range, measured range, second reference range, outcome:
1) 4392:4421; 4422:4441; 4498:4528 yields -0.02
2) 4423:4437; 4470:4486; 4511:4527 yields 0.01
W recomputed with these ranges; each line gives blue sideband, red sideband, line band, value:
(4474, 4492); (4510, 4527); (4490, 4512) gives 0.91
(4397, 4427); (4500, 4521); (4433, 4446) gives 0.46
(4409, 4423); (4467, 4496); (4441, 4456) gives -0.42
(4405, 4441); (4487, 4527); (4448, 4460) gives 0.29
